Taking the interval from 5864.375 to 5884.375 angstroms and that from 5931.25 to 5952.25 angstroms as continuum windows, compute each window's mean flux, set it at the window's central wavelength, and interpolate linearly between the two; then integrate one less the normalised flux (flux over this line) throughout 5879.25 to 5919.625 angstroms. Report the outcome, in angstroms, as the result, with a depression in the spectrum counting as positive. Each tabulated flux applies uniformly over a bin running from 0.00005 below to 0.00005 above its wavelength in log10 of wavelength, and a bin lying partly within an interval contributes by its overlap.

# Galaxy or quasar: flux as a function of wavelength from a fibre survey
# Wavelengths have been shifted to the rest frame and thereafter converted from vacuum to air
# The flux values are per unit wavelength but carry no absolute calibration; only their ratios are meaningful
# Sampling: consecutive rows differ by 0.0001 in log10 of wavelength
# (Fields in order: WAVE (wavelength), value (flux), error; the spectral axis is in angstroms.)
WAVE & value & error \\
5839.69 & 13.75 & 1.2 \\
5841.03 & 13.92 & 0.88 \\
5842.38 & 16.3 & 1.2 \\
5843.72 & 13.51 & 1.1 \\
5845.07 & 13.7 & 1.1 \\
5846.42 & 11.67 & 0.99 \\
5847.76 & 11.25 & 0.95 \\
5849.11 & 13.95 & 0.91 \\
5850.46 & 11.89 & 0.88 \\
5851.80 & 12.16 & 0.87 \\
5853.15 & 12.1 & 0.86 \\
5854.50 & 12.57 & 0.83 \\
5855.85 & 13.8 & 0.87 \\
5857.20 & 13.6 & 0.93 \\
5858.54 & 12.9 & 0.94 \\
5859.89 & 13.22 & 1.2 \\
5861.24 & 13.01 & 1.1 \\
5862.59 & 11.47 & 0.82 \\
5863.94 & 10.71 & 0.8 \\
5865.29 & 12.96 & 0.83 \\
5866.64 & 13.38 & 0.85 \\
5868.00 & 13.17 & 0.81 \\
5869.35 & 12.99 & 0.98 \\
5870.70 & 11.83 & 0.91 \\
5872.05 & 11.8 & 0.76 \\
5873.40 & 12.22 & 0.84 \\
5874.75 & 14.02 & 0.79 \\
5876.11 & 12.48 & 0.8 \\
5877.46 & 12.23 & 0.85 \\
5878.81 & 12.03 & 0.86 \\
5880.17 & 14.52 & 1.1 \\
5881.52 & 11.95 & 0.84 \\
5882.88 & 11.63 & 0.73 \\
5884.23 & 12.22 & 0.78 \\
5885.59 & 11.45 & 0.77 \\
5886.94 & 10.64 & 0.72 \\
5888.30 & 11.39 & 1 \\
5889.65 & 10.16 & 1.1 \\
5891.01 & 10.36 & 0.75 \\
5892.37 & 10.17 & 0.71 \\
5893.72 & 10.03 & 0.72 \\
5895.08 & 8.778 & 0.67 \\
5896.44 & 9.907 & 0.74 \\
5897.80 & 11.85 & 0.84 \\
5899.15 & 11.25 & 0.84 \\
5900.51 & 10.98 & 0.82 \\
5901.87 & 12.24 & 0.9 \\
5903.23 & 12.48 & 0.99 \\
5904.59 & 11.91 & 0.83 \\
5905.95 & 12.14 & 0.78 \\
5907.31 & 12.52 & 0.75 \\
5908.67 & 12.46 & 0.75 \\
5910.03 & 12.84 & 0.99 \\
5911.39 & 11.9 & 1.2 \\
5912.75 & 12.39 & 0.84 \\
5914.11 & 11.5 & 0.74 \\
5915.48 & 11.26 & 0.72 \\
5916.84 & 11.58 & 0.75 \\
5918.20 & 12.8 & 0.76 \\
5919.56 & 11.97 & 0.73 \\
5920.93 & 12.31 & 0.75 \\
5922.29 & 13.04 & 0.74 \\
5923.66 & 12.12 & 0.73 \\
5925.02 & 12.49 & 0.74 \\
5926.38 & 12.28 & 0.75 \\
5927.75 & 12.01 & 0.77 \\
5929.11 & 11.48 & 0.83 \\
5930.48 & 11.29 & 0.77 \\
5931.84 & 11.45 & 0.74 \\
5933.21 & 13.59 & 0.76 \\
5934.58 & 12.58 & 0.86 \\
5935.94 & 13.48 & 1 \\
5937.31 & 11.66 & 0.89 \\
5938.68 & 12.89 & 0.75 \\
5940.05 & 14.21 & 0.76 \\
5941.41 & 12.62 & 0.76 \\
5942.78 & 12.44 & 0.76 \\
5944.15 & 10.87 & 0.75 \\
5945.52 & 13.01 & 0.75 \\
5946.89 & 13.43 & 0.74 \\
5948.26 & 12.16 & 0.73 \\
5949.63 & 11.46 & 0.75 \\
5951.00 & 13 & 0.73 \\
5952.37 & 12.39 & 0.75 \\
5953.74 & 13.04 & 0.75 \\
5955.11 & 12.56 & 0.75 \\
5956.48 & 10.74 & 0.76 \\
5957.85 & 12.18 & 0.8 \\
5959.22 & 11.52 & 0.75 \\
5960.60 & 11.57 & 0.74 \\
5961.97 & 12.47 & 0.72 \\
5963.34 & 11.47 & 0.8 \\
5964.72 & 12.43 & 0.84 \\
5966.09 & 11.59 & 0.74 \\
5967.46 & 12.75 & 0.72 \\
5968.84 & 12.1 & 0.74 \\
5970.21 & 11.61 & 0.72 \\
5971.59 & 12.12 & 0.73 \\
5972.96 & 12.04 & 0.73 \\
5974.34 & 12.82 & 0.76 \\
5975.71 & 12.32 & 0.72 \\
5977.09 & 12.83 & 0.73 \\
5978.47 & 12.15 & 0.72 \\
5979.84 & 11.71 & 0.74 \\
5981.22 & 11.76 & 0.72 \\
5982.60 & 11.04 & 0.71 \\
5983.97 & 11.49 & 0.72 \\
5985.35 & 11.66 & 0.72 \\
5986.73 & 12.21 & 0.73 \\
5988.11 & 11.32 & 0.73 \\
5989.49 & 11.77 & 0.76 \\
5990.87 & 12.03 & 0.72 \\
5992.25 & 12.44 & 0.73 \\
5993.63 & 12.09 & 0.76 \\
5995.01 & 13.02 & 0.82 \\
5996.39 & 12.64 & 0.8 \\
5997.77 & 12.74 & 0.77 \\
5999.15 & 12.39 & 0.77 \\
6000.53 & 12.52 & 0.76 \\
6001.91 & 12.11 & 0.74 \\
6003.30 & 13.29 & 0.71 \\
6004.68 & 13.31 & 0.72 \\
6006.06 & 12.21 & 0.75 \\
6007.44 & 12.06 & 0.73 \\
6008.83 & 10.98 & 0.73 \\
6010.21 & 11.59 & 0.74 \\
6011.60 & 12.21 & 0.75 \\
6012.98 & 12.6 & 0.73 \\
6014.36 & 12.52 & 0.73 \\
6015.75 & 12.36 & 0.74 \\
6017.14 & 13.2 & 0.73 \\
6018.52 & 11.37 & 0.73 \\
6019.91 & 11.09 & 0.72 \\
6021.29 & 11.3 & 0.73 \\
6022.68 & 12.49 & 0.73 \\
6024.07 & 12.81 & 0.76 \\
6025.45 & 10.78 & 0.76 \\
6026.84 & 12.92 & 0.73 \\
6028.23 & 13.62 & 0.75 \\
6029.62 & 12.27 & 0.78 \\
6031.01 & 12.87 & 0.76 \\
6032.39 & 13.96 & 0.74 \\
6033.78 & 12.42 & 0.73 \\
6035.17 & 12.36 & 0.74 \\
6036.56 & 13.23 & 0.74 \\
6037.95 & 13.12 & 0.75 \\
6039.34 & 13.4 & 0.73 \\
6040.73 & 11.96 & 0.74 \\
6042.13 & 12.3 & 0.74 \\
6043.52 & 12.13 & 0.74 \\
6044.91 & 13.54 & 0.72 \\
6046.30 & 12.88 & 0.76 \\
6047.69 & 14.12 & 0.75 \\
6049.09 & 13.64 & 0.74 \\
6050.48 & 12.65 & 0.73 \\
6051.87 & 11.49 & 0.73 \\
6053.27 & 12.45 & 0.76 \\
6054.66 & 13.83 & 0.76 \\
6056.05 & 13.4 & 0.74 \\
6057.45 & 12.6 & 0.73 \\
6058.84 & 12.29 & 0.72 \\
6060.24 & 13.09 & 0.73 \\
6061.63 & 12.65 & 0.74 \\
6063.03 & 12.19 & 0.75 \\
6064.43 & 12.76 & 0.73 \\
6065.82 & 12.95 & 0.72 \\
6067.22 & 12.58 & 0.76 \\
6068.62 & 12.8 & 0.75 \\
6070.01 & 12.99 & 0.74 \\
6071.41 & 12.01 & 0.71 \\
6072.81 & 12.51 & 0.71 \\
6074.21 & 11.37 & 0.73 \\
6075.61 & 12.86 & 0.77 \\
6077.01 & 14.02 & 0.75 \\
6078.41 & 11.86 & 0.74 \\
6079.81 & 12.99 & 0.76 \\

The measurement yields 3.3 angstroms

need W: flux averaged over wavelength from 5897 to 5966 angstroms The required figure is 12.2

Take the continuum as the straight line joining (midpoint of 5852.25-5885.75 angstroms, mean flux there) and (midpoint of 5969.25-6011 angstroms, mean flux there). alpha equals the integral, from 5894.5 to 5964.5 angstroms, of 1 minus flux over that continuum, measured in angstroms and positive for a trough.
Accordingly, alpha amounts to 1.5 angstroms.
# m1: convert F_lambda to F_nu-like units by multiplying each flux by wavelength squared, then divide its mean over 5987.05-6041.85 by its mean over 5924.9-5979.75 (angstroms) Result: 1.03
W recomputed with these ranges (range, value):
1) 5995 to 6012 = 12.4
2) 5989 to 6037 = 12.4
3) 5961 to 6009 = 12.2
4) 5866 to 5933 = 11.9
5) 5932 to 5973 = 12.3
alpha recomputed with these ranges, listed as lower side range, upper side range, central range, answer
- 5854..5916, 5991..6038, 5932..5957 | -0.7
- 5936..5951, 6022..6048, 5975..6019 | 1.7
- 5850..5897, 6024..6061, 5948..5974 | 0.7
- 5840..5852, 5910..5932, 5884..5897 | 2.1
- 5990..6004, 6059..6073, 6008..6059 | 0.1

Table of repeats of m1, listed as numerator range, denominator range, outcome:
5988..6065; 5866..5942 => 1.09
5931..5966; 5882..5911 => 1.11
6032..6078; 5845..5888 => 1.09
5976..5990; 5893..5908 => 1.08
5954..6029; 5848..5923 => 1.04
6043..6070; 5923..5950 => 1.08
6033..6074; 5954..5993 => 1.09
